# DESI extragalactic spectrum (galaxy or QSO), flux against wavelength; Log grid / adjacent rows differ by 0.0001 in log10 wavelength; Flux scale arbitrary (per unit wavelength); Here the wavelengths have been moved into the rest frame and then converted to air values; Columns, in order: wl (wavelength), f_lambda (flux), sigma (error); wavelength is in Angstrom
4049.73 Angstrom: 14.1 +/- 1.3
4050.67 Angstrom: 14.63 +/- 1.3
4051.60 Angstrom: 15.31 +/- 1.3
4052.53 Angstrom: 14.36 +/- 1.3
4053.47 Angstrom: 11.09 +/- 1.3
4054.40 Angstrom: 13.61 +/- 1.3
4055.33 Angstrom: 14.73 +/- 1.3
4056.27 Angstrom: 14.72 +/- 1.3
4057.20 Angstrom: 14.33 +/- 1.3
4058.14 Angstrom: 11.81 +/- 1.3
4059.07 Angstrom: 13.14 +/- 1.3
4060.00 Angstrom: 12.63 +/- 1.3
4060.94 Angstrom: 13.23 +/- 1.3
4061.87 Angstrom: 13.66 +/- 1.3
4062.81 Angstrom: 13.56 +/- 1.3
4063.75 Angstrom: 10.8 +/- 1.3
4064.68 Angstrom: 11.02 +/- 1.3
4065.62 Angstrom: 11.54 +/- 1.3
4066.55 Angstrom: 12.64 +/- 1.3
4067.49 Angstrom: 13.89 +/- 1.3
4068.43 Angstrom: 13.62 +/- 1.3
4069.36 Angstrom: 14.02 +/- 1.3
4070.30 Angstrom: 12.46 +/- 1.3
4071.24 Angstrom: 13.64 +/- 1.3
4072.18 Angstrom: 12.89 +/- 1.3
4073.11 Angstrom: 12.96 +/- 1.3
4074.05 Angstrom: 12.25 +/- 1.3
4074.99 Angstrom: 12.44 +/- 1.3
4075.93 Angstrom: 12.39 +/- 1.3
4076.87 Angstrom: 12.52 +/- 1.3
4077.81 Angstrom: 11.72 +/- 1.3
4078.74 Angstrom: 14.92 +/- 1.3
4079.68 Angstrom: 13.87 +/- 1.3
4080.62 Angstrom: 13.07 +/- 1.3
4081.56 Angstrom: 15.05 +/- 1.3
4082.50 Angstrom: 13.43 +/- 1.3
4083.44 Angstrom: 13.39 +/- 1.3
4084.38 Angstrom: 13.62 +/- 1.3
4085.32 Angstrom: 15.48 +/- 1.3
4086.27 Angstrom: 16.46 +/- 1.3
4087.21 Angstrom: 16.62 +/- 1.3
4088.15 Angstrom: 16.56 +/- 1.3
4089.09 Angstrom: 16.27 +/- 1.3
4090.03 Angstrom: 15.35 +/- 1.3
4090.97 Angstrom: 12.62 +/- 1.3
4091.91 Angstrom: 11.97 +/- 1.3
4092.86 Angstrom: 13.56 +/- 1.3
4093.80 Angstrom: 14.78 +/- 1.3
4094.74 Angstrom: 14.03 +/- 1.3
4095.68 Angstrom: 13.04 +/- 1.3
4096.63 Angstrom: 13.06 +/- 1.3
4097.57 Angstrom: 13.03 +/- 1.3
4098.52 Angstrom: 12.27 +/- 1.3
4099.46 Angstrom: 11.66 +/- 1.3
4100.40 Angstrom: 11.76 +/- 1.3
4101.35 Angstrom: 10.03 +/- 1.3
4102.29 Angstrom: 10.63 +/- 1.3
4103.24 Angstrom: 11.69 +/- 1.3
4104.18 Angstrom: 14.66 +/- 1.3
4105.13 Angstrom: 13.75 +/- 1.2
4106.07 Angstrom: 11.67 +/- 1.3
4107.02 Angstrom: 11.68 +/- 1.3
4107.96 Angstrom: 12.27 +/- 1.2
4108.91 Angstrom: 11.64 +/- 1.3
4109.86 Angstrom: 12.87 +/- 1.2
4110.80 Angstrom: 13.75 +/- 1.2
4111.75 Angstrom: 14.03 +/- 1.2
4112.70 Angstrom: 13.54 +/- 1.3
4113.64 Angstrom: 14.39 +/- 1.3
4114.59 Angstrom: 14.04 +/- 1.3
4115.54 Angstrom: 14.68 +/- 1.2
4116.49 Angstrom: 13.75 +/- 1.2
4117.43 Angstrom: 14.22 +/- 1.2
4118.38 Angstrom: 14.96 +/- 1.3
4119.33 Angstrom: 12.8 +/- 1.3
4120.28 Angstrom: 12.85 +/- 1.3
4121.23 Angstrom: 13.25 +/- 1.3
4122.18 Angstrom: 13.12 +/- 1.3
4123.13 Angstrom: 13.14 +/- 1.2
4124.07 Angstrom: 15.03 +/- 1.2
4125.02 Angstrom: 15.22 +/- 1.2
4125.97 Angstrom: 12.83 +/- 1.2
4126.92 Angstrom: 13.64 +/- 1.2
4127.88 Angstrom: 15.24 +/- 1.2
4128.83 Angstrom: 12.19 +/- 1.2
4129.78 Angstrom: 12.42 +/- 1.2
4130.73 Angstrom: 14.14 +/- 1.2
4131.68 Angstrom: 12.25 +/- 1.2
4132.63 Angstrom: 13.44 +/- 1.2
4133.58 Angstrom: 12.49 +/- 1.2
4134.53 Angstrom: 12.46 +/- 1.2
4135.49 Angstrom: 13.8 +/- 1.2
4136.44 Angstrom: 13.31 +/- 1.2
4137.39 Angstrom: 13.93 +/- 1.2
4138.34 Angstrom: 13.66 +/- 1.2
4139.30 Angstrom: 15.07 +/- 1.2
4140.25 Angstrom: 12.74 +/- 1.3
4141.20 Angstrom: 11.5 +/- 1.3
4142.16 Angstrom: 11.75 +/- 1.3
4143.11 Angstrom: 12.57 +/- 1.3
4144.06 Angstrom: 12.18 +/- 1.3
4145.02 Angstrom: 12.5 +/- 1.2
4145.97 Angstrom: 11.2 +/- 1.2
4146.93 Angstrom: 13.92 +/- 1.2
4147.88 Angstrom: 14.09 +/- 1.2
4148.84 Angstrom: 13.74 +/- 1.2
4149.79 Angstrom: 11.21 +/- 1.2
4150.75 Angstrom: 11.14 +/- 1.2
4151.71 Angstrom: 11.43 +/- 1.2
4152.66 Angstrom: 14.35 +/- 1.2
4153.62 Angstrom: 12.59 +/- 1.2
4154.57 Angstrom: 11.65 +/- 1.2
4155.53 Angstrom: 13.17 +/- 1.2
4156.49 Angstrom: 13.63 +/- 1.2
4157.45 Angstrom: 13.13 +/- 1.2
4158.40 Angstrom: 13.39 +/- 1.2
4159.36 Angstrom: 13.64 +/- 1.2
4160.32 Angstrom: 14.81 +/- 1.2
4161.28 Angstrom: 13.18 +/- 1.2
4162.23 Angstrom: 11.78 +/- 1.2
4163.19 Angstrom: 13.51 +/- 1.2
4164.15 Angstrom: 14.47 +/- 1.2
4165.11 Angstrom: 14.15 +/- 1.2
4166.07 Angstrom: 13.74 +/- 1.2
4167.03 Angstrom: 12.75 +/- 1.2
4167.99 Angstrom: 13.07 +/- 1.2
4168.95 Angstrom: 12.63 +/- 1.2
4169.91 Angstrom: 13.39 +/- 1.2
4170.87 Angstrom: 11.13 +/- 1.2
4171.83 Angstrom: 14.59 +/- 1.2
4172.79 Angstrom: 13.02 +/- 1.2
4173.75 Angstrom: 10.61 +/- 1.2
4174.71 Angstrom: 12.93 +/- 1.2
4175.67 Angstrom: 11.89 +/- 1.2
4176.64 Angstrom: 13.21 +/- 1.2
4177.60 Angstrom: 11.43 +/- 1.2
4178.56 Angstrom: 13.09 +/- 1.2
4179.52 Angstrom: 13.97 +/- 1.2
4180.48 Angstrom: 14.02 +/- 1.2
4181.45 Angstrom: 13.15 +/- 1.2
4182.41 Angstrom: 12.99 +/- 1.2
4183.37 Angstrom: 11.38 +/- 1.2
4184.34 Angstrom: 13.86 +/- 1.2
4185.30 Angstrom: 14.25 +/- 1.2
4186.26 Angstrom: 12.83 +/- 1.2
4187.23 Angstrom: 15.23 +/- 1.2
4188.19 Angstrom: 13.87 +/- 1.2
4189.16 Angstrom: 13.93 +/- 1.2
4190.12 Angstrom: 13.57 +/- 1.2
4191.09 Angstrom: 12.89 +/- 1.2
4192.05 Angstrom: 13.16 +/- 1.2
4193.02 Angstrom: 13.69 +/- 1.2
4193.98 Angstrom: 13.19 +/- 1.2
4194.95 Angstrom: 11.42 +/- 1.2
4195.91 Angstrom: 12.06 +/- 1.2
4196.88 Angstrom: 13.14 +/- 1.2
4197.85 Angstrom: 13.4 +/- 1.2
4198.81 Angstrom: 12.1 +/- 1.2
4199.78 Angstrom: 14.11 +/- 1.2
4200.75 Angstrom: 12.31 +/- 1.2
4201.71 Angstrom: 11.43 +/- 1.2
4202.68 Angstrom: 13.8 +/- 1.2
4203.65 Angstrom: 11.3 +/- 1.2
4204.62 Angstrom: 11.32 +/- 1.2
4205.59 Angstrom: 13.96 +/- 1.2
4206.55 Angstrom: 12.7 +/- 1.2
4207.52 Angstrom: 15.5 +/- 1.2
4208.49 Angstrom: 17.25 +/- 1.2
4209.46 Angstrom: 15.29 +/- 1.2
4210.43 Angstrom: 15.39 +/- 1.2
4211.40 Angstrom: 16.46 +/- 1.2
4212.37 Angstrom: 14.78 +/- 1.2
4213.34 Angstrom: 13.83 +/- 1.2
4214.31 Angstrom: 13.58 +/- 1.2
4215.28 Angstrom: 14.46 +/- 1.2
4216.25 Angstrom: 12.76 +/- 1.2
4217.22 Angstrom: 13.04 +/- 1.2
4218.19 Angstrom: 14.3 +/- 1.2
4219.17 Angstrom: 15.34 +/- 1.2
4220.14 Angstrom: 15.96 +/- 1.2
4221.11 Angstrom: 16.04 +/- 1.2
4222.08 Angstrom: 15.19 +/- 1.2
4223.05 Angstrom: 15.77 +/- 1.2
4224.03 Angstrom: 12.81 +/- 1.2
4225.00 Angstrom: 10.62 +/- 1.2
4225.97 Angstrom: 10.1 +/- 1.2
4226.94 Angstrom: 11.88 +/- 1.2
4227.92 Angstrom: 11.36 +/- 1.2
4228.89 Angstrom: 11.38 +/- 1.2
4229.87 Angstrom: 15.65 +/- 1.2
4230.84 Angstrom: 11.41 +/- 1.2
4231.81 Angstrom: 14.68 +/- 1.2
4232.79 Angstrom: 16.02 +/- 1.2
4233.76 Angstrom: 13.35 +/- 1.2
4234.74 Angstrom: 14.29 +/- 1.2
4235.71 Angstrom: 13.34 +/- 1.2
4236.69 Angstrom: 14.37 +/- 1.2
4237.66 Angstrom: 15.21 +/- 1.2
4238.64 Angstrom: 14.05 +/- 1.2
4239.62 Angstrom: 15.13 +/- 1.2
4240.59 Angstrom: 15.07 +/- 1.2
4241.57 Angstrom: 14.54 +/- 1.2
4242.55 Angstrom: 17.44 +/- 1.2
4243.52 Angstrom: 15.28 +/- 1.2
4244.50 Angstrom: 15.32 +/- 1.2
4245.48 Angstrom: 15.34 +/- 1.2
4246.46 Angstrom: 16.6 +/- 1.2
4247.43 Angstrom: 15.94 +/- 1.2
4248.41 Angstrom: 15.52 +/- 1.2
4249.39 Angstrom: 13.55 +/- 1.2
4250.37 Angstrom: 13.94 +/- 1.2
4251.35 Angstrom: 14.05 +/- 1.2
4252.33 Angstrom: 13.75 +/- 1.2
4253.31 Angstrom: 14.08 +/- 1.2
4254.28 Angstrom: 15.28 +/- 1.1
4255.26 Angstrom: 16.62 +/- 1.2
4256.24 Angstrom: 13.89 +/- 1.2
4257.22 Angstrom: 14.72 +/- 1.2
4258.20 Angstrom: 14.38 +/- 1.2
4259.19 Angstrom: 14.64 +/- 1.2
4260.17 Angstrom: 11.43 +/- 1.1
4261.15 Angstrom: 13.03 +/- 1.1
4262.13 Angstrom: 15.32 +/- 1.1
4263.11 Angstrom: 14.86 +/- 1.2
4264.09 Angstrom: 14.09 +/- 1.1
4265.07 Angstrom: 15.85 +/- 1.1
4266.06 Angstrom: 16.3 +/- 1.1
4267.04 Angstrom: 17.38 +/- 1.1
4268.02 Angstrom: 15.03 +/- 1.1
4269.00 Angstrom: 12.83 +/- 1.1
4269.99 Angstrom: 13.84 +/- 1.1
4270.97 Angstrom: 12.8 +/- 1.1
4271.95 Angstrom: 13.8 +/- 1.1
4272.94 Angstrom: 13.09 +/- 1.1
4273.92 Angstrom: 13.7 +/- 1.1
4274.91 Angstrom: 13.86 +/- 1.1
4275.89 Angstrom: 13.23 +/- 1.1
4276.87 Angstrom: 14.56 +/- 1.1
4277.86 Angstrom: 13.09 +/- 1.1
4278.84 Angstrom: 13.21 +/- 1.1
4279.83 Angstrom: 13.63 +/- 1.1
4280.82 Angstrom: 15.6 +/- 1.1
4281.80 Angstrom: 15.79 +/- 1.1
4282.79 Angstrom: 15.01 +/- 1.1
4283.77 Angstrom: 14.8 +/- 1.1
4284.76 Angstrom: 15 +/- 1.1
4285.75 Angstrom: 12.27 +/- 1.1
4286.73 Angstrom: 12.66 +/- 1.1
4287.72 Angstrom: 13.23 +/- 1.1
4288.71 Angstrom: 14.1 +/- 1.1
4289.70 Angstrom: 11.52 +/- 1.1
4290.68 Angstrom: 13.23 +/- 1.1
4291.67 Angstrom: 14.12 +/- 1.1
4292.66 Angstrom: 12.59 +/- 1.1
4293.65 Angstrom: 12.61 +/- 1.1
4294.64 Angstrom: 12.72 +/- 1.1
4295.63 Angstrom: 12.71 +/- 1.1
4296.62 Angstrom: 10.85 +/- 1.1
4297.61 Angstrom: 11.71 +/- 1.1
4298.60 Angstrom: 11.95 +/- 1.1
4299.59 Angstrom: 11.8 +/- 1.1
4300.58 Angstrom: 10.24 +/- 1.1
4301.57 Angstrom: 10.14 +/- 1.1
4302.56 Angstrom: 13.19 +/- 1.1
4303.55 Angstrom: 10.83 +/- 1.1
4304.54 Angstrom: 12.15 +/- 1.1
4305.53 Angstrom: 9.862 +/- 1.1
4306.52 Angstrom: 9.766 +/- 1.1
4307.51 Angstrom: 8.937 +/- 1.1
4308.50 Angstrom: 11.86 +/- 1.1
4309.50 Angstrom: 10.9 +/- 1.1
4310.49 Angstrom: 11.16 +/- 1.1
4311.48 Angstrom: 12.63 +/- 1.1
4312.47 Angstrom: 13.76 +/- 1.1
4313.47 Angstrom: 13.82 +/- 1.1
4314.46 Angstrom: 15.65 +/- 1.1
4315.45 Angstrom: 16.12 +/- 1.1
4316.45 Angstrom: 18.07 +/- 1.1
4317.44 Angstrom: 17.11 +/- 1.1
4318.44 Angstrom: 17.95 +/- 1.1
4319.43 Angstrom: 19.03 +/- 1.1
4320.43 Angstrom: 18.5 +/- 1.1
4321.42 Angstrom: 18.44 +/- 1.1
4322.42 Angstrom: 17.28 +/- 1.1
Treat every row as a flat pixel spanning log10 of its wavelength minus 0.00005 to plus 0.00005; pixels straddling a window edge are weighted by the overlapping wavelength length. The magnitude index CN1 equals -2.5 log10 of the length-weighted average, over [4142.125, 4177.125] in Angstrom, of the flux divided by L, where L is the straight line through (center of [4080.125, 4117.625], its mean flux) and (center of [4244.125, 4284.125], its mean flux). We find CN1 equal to 0.08 mag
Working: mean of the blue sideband 13.5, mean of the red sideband 14.5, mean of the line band 12.9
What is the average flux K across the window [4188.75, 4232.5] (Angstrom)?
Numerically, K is 13.5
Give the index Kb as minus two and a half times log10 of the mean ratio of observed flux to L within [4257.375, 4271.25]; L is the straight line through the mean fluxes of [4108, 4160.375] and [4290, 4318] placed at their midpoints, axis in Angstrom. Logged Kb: -0.14 mag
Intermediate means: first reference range 13.2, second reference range 12.5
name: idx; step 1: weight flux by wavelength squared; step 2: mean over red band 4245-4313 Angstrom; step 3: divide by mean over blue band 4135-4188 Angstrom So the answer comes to 1.09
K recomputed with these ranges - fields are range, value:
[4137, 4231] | 13.2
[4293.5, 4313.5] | 11.5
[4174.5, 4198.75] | 13.1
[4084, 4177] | 13.2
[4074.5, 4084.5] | 13.3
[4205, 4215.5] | 14.8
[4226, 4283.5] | 14.3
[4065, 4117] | 13.3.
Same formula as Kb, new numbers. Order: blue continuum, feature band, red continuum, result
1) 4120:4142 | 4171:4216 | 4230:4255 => 0.06 mag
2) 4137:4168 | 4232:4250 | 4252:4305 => -0.12 mag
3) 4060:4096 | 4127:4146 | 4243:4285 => 0.07 mag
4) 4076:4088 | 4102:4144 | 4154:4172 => 0.04 mag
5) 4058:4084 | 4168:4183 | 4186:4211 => 0.05 mag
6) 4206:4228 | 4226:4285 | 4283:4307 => -0.09 mag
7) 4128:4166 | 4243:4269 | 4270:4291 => -0.09 mag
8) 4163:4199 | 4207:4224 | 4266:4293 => -0.12 mag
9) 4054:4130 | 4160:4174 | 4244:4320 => 0.03 mag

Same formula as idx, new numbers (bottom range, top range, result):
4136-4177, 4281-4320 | 1.09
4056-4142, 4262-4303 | 1.11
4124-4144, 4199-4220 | 1.09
